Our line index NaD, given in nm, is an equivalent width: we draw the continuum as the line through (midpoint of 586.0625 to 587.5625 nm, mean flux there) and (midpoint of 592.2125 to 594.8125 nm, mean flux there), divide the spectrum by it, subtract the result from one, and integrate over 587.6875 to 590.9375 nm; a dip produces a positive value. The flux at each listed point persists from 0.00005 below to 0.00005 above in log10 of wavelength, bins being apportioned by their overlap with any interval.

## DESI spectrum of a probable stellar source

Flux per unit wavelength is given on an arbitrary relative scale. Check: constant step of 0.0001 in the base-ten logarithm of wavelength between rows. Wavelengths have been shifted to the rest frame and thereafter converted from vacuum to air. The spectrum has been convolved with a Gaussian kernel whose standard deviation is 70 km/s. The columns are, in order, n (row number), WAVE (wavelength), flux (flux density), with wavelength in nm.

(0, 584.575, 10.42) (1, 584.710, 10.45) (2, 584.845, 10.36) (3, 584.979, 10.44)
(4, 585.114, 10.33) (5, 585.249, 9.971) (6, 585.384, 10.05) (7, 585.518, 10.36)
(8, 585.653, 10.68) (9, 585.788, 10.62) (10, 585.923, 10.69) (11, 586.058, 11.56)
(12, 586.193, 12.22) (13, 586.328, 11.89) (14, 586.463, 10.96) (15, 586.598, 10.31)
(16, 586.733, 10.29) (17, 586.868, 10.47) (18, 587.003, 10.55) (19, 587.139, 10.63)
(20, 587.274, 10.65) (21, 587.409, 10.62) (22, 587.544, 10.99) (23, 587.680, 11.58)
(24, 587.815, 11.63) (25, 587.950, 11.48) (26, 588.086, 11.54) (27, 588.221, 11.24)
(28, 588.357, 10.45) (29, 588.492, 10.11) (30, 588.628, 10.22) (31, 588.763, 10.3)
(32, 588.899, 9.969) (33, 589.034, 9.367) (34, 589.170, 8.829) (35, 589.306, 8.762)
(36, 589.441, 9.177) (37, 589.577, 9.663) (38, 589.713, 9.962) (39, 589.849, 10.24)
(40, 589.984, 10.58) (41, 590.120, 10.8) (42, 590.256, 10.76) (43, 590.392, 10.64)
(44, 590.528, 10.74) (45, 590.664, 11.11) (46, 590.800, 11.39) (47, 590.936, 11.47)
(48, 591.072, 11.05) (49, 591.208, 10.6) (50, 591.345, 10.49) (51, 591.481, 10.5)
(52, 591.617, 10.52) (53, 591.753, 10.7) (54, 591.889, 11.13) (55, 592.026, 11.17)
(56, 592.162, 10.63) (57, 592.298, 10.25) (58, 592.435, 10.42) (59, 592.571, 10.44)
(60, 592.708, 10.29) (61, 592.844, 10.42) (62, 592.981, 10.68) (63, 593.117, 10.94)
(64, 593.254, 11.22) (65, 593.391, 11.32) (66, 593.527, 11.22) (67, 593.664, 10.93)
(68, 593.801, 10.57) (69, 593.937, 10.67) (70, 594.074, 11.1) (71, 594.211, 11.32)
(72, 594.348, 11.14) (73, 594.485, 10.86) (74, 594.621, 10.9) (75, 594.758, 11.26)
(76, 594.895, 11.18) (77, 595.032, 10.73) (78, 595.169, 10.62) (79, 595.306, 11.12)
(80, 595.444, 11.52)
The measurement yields 0.13 nm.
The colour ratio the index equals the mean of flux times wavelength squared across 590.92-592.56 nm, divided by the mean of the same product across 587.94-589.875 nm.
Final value 1.08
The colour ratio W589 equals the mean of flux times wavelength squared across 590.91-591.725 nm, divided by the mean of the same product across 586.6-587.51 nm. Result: 1.0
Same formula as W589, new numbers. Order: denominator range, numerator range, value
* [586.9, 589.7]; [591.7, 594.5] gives 1.06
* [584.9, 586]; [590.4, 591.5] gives 1.07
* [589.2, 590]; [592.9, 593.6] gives 1.16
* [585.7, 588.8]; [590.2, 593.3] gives 1.00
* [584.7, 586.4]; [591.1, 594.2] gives 1.02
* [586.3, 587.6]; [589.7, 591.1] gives 1.02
